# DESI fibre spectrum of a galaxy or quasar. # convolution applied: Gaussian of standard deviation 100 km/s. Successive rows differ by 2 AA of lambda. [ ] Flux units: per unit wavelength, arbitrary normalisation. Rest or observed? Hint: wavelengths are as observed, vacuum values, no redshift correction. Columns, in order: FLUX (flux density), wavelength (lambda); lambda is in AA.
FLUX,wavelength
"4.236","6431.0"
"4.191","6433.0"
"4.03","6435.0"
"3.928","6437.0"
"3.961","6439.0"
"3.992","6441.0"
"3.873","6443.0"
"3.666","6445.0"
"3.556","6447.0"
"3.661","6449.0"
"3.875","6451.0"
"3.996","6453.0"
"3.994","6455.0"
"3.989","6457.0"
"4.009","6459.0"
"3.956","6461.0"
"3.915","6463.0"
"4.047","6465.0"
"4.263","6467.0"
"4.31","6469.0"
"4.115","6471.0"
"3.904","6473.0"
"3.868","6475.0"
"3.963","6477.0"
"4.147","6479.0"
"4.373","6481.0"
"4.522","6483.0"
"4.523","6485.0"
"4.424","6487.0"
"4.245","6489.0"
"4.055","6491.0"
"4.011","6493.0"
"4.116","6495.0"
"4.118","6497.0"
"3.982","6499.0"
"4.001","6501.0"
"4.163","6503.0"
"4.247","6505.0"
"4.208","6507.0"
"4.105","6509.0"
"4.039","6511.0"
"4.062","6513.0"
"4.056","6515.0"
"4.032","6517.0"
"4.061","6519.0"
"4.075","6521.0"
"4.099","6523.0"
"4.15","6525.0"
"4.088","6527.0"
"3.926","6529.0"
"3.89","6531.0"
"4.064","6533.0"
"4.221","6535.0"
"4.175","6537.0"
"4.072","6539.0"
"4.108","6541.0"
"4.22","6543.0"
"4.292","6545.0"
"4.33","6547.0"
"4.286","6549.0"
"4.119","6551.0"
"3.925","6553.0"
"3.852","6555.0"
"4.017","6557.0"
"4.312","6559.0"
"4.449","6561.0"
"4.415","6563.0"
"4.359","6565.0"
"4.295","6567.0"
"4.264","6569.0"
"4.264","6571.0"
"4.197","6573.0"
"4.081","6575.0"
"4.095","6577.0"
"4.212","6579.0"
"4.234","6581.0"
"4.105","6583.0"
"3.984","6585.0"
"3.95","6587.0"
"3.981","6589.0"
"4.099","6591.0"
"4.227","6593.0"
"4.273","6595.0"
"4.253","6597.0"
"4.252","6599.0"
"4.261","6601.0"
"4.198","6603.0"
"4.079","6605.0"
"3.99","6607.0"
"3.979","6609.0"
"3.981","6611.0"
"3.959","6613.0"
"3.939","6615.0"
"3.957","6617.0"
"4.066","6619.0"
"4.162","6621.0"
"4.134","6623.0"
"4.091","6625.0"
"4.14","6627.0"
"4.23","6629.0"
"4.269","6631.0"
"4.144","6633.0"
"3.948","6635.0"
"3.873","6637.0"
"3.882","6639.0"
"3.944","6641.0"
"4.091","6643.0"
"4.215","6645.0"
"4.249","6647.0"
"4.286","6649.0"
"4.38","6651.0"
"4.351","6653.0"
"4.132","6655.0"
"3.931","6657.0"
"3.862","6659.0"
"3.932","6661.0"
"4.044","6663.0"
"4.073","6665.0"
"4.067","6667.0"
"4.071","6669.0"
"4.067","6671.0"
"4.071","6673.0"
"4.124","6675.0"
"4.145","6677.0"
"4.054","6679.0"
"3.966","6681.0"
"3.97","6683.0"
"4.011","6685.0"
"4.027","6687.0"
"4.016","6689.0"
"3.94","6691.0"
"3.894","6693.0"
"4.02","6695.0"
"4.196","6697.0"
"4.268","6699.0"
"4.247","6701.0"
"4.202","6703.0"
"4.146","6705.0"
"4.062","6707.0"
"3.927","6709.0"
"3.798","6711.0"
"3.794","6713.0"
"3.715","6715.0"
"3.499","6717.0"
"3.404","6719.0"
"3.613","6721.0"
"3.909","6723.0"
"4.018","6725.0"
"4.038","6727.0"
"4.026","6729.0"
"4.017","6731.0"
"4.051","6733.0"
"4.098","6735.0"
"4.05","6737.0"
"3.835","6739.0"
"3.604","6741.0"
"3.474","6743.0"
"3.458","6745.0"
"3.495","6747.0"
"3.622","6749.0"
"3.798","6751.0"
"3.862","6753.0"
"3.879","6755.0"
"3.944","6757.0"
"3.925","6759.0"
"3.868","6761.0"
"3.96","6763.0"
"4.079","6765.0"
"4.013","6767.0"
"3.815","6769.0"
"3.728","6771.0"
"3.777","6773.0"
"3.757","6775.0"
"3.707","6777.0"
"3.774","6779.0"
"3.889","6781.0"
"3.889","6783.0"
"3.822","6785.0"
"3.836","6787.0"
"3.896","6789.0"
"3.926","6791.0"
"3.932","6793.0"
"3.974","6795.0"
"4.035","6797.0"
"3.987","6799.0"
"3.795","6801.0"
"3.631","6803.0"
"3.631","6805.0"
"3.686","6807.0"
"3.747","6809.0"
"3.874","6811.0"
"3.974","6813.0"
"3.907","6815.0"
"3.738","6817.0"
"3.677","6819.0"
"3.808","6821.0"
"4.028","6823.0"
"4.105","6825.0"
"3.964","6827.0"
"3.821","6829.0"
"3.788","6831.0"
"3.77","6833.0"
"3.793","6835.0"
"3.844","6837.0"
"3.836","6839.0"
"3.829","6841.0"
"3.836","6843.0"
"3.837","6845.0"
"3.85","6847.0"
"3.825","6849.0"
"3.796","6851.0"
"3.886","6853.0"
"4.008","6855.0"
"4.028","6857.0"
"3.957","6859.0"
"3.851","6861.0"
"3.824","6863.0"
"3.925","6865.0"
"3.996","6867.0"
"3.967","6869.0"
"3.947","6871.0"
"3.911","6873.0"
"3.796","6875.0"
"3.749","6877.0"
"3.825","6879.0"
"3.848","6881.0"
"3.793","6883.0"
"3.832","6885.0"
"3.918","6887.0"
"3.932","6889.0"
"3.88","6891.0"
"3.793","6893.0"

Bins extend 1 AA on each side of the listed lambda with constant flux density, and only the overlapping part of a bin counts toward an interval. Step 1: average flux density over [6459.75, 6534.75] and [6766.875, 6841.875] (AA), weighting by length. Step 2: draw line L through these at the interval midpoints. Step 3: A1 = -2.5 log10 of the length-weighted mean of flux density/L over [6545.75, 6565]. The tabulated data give -0.037 mag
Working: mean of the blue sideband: 4.11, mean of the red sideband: 3.84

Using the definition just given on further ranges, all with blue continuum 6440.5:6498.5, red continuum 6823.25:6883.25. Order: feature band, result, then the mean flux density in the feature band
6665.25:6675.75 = -0.03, 4.08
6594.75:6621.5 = -0.03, 4.09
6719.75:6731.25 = 0.00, 3.92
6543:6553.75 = -0.05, 4.2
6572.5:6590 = -0.02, 4.09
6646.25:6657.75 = -0.07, 4.23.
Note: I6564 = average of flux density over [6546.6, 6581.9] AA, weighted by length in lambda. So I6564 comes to 4.2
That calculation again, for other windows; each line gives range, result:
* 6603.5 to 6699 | 4.07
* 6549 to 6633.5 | 4.14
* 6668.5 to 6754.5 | 3.92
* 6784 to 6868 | 3.86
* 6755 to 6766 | 3.95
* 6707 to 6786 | 3.82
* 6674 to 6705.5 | 4.08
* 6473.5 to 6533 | 4.12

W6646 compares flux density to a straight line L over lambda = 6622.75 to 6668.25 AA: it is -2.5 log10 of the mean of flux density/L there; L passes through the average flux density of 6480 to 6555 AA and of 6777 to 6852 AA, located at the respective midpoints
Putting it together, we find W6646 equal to -0.02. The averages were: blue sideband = 4.14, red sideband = 3.85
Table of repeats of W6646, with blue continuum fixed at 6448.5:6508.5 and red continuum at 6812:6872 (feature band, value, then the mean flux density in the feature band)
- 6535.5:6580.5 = -0.04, 4.2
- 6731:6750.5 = 0.05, 3.76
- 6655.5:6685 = -0.01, 4.03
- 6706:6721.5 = 0.06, 3.73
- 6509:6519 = 0.01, 4.05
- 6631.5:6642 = 0.01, 3.97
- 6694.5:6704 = -0.06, 4.2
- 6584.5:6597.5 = -0.02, 4.11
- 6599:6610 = -0.02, 4.12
